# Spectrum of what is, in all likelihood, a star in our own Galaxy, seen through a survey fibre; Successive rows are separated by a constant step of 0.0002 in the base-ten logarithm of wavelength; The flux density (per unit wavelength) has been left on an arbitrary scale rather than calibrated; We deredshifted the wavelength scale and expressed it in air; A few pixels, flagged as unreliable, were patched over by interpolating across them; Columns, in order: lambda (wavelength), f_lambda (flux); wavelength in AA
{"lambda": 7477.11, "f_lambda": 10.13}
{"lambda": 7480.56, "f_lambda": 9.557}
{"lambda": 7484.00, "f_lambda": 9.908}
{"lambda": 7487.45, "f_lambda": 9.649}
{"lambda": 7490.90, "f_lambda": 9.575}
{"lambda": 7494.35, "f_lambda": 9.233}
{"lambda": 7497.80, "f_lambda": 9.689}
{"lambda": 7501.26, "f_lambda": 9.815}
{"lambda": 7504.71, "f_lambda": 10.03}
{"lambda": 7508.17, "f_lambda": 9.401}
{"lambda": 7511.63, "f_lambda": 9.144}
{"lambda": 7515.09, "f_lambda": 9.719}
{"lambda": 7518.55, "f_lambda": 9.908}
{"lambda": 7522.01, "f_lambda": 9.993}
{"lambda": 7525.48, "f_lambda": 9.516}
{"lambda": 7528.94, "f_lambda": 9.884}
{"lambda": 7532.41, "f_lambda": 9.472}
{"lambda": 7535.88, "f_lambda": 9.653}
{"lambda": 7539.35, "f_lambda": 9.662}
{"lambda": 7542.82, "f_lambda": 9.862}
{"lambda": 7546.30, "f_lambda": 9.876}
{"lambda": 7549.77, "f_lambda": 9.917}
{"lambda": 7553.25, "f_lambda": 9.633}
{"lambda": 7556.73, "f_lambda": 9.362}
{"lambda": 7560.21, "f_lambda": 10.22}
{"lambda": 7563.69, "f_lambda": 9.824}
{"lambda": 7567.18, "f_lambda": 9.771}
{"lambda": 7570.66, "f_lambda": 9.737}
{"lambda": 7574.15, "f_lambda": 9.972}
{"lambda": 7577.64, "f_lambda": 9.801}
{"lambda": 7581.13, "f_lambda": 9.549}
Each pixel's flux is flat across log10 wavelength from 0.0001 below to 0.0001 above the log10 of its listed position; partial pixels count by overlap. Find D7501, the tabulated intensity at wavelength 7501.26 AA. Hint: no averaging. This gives 9.815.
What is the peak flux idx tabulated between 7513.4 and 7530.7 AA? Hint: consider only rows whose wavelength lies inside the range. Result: 9.993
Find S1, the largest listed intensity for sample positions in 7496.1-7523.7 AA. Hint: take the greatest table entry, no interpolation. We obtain 10.03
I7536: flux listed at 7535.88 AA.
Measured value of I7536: 9.653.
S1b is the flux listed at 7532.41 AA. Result 9.472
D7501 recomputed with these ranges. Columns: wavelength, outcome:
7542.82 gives 9.862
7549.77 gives 9.917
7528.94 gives 9.884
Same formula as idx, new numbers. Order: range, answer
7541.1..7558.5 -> 9.917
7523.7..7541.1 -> 9.884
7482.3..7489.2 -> 9.908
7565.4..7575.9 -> 9.972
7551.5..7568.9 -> 10.22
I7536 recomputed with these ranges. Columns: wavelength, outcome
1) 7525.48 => 9.516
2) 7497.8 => 9.689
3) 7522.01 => 9.993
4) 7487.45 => 9.649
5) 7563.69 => 9.824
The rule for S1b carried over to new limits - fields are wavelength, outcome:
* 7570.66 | 9.737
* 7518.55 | 9.908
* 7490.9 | 9.575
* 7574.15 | 9.972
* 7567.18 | 9.771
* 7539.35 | 9.662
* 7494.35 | 9.233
